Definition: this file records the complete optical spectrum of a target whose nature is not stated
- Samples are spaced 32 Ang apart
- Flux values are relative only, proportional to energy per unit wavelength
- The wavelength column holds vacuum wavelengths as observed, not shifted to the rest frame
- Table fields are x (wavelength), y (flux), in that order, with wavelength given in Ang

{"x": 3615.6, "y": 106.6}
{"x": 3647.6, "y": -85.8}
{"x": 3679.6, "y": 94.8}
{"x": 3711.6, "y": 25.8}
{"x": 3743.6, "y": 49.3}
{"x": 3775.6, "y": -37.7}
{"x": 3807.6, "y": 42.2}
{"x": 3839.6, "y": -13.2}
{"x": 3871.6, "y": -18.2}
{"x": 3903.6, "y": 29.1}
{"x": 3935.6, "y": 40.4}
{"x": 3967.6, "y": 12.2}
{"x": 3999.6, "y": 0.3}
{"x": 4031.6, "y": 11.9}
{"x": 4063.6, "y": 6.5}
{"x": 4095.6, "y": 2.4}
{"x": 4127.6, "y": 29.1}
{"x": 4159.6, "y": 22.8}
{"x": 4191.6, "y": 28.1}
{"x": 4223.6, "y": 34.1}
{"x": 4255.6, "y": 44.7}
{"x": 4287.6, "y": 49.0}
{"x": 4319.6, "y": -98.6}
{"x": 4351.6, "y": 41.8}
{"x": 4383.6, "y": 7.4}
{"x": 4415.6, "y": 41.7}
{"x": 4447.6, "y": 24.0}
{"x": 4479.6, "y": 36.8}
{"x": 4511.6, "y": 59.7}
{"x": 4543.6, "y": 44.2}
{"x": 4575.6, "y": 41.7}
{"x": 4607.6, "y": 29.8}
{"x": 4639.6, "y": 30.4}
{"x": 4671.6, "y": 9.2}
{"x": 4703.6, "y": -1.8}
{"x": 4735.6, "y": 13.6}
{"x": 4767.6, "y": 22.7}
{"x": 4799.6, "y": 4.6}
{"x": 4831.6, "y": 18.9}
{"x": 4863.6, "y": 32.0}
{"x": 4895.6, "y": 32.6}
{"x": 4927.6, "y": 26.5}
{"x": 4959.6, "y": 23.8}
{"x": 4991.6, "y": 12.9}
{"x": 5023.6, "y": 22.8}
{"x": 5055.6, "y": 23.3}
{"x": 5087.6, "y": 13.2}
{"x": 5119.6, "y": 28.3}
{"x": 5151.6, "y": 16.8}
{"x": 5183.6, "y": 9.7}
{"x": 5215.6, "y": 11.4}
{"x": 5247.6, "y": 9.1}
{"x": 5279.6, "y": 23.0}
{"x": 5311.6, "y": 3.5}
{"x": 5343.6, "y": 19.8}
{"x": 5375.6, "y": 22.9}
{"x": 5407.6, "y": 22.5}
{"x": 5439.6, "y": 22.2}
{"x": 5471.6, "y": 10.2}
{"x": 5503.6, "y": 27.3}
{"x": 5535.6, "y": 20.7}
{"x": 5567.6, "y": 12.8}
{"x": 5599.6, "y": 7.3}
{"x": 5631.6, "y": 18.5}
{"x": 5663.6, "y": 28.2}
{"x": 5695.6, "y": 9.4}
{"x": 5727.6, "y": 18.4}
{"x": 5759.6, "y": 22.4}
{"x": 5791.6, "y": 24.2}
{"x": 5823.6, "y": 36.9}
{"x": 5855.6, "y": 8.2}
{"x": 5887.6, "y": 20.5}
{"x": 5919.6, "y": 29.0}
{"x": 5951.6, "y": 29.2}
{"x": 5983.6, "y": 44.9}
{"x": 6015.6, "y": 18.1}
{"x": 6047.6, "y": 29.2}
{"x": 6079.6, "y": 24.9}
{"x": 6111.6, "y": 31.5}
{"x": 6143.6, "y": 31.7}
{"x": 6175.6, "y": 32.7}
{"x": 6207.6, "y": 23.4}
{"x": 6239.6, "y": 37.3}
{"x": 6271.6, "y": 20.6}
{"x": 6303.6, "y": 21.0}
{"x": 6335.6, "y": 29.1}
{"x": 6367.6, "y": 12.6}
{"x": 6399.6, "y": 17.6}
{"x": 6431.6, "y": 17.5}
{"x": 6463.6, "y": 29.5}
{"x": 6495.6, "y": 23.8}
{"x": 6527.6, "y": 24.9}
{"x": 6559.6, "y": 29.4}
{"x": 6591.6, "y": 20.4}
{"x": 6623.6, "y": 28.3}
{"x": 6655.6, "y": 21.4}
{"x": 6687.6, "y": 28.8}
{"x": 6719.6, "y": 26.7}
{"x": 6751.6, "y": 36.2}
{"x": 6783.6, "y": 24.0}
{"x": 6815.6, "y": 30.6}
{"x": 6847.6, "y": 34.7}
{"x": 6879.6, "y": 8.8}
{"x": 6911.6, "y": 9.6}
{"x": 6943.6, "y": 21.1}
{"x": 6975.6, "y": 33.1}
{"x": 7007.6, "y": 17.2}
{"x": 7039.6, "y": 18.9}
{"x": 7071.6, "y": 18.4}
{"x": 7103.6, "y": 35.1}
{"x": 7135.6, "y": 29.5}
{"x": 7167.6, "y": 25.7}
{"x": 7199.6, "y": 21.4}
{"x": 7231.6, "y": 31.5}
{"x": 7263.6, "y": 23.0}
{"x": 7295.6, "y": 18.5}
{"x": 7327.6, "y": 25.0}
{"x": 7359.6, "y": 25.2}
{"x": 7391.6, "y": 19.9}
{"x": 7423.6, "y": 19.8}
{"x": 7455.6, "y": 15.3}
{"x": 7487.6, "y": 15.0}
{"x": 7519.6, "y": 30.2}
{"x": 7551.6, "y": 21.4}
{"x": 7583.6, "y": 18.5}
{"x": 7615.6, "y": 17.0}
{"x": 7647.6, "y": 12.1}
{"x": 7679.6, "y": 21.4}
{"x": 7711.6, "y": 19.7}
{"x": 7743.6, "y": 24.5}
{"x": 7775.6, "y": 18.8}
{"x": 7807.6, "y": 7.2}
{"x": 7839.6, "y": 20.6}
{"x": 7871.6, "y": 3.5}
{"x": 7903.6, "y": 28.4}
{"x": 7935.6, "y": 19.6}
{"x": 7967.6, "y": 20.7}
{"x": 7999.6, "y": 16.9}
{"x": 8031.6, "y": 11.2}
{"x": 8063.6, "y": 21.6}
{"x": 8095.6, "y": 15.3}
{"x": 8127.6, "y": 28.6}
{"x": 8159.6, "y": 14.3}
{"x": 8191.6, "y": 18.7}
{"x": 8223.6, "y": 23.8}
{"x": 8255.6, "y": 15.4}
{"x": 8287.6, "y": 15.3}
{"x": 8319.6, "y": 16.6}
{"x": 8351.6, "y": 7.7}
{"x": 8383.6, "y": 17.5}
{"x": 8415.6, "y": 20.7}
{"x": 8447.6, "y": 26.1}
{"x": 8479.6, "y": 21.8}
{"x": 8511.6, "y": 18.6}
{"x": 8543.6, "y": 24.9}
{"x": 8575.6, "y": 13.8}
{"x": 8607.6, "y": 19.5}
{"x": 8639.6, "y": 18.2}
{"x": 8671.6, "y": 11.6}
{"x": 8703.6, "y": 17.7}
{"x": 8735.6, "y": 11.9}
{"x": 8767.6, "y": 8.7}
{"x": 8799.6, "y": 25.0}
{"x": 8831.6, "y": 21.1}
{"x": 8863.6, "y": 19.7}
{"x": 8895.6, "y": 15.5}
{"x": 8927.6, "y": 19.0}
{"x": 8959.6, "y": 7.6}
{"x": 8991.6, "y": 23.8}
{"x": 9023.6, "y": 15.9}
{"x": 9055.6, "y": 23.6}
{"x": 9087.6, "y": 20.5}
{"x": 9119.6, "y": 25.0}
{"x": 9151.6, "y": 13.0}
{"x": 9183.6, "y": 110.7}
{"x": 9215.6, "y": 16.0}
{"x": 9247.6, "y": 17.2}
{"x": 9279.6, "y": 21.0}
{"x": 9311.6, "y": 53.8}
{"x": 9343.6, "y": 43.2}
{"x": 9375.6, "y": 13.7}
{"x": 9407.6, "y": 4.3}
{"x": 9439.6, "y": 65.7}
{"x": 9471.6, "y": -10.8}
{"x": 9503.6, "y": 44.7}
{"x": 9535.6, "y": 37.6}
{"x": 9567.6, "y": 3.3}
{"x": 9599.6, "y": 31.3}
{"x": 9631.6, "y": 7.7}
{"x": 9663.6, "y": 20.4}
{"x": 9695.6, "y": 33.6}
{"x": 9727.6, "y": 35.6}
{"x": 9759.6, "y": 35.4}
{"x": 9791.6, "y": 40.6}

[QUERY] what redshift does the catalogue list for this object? 1.462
